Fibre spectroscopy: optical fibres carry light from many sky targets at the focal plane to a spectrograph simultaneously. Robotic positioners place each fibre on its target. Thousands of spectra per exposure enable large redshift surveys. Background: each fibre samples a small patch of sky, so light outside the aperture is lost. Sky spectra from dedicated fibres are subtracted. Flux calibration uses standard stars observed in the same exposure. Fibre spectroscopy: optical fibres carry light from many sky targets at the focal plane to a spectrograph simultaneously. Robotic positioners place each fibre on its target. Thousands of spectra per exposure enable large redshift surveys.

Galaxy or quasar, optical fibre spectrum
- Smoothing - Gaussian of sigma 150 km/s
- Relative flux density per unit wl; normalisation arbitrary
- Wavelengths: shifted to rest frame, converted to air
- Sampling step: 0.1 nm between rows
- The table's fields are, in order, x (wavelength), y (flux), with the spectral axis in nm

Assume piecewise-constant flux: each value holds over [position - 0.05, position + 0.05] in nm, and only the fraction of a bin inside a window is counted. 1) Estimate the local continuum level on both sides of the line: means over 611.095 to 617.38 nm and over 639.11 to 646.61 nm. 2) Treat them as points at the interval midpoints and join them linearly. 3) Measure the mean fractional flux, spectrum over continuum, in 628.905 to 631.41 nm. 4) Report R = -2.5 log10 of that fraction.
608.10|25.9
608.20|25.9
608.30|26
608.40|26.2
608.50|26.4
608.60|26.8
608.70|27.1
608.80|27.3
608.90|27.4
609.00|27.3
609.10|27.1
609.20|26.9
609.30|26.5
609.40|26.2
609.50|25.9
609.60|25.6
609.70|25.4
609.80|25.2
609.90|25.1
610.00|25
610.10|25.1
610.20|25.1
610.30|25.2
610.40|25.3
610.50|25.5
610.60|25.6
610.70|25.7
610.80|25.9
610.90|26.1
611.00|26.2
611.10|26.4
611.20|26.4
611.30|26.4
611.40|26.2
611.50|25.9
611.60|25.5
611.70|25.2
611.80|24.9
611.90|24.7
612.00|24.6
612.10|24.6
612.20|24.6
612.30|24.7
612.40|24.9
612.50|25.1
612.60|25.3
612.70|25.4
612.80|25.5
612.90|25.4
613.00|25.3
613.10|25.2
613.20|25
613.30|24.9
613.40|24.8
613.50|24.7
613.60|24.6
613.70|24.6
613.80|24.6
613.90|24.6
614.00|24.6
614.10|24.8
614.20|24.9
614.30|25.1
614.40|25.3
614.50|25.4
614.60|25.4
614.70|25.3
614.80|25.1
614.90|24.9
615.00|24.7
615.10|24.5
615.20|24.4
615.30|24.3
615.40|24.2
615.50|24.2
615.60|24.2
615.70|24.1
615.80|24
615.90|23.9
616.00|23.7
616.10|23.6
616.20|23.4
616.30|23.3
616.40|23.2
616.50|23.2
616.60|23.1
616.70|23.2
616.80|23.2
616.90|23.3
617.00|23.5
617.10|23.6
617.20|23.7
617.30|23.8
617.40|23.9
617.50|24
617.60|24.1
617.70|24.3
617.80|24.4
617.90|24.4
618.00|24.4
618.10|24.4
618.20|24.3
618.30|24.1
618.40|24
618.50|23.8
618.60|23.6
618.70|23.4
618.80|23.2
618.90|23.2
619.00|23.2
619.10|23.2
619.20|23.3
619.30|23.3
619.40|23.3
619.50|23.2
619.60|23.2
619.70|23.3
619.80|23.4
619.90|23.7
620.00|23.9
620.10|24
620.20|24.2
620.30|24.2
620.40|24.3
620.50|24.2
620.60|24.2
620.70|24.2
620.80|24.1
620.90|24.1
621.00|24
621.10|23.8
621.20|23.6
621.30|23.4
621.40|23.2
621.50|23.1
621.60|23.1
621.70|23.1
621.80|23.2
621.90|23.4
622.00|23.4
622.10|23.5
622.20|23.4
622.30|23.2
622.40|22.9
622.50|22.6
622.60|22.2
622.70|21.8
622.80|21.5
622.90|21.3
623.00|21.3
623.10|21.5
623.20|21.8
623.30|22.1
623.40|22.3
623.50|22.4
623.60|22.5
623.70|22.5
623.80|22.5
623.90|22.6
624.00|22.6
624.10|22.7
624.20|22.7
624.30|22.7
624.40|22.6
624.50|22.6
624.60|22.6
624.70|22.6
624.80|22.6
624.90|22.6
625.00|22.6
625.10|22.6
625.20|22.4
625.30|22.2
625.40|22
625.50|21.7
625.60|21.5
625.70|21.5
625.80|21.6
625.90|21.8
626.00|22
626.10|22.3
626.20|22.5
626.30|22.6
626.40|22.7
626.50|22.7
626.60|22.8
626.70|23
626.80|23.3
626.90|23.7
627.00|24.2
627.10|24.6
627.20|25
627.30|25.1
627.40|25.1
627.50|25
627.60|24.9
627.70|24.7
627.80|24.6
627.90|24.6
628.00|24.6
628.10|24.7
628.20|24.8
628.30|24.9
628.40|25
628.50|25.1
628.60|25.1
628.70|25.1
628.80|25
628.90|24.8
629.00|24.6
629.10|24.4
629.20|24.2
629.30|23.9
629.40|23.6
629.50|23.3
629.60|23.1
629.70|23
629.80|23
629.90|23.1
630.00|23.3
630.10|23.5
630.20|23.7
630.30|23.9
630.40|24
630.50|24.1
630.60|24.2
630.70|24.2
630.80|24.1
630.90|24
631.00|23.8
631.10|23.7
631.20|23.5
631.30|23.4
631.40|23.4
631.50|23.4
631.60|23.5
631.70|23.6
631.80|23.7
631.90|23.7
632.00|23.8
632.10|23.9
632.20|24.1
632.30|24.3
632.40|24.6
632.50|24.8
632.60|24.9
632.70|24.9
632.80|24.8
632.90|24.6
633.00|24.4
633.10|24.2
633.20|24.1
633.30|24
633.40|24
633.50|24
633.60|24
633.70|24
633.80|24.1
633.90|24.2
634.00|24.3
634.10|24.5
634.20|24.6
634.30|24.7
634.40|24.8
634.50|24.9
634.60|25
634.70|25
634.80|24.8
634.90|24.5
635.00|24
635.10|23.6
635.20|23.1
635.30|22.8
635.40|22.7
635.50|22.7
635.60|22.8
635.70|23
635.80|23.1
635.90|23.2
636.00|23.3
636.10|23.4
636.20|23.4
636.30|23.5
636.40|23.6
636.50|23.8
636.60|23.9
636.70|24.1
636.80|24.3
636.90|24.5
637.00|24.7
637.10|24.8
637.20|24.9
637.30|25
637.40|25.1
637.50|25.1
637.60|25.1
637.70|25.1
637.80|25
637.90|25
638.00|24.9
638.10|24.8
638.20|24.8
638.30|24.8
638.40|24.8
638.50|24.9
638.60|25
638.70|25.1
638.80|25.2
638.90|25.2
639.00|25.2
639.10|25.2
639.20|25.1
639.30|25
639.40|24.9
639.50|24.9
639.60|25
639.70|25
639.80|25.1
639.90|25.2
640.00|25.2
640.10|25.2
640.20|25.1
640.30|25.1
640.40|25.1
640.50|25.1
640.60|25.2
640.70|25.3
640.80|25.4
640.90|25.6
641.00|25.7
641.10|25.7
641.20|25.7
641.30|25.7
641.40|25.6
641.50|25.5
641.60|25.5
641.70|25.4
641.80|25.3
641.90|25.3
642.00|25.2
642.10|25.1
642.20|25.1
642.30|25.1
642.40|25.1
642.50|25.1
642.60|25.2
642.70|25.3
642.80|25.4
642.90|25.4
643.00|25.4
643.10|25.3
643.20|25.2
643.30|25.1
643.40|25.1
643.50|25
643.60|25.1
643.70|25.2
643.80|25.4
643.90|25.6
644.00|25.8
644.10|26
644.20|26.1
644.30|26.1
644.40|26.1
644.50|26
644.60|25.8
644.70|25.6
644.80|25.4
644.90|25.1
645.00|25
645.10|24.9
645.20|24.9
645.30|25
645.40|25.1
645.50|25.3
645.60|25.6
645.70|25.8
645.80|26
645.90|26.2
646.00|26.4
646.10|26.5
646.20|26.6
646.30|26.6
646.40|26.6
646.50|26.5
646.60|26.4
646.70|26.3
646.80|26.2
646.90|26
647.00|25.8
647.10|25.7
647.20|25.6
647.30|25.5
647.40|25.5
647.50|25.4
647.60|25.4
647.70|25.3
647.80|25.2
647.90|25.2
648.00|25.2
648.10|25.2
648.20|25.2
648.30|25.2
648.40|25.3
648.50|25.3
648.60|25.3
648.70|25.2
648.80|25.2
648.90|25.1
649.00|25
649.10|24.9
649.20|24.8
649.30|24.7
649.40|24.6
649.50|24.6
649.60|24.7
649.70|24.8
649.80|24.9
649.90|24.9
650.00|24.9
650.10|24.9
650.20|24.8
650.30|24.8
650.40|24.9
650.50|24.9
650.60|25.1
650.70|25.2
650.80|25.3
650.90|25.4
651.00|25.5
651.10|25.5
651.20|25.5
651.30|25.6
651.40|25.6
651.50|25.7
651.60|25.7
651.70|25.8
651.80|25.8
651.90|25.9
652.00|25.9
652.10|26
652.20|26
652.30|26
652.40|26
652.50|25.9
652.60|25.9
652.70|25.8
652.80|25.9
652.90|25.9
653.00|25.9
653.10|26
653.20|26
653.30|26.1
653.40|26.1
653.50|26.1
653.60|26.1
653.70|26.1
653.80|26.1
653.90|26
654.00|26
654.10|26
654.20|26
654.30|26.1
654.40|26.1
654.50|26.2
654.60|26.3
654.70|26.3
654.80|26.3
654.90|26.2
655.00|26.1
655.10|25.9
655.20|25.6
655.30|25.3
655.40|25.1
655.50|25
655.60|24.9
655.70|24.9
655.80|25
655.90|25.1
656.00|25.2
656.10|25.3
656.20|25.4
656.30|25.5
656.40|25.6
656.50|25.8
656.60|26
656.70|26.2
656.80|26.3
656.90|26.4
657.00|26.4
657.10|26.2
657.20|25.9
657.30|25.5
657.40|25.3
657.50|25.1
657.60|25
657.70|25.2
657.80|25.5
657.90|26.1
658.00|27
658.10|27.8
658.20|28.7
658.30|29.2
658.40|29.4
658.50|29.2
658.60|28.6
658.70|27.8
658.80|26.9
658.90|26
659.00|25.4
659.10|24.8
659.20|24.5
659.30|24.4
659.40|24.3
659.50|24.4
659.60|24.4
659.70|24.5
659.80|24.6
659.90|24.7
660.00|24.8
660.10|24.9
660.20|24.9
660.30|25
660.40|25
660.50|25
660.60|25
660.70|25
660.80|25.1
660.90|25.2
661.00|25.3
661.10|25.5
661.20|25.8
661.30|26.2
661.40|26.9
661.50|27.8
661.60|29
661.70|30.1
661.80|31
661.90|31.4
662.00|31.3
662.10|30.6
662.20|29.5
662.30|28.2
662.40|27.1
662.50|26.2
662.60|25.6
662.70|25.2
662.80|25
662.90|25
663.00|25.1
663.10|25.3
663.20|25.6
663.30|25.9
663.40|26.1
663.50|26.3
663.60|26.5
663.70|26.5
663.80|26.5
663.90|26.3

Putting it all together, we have 0.059 mag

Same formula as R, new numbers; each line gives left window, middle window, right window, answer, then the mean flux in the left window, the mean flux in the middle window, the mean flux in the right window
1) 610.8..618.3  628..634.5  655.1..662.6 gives 0.048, 24.6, 24.1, 26.3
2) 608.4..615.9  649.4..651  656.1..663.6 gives 0.050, 25.4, 24.9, 26.3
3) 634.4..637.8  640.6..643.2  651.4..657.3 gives -0.033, 24.1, 25.4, 25.8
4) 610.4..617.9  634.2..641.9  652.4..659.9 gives 0.032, 24.7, 24.7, 25.9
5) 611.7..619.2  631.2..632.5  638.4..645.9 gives 0.050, 24.3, 23.8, 25.3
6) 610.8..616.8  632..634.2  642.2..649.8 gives 0.038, 24.8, 24.3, 25.5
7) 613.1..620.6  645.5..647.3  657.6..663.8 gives -0.019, 24.1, 26.1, 26.4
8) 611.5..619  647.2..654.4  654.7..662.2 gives 0.017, 24.4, 25.5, 26.2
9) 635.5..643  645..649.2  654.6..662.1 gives -0.009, 24.8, 25.6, 26.1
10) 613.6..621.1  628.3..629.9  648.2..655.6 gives 0.015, 24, 24.2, 25.5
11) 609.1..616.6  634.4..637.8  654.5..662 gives 0.066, 25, 24.1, 26.1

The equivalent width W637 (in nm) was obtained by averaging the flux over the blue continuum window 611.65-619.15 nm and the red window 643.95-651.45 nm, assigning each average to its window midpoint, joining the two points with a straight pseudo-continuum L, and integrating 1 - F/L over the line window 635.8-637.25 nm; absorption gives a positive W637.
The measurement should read 0.07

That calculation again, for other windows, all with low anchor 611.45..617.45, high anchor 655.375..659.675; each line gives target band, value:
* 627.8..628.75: 0.00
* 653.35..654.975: -0.02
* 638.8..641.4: 0.01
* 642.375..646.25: 0.00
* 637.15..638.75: 0.02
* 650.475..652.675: 0.01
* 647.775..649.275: 0.03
